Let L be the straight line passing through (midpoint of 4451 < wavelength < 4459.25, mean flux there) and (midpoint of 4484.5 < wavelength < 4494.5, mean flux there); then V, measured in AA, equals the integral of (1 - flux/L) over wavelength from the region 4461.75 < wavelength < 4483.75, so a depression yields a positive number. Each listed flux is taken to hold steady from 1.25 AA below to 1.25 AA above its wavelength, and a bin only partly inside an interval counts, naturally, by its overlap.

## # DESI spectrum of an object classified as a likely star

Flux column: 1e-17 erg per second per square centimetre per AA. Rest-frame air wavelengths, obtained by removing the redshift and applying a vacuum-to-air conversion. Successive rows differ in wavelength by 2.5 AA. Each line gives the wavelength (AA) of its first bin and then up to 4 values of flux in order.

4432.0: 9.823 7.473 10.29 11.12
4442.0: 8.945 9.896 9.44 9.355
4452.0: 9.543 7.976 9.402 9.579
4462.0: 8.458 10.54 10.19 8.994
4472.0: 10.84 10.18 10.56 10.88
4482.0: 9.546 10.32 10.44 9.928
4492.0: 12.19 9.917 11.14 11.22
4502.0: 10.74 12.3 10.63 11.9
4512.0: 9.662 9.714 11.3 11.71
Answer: -0.5 AA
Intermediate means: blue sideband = 9.03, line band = 10.1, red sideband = 10.7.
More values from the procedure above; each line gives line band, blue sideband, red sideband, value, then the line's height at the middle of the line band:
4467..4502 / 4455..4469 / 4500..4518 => -1.0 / 10.2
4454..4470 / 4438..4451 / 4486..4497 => 1.1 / 10.1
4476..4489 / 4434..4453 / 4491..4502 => 0.4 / 10.7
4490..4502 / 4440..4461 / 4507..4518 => -0.8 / 10.3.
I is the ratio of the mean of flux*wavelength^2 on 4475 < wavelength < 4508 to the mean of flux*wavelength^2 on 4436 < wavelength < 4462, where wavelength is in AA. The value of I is 1.2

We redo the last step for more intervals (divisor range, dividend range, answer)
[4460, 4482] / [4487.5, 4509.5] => 1.11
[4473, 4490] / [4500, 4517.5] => 1.07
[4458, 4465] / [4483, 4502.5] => 1.16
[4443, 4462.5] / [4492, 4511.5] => 1.23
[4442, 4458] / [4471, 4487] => 1.14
